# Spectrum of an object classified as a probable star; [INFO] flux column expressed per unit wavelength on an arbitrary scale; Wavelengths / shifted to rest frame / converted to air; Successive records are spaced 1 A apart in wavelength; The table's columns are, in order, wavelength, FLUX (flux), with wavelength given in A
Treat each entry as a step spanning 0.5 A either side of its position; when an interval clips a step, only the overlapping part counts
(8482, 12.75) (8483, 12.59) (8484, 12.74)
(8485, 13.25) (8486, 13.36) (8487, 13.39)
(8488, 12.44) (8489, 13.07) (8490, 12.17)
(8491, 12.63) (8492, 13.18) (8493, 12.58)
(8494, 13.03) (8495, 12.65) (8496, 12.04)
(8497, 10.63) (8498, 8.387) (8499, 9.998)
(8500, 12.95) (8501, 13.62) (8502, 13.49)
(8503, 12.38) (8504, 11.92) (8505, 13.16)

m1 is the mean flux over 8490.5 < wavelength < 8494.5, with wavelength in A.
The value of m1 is 12.9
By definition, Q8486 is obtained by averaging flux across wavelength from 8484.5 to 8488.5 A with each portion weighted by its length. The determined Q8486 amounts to 13.1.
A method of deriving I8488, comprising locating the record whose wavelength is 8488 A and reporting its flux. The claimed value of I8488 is 12.44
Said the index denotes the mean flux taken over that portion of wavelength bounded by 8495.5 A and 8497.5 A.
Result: 11.3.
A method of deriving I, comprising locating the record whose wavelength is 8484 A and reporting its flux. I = 12.74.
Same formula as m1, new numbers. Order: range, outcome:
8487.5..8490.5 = 12.6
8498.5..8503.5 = 12.5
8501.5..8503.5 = 12.9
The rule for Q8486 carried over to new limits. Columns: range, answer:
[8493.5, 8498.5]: 11.3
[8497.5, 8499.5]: 9.19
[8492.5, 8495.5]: 12.8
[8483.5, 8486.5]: 13.1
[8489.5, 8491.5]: 12.4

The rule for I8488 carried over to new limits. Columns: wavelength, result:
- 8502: 13.49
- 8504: 11.92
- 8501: 13.62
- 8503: 12.38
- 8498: 8.387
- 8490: 12.17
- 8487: 13.39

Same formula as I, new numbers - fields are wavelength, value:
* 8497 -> 10.63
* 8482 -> 12.75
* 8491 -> 12.63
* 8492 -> 13.18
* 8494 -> 13.03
